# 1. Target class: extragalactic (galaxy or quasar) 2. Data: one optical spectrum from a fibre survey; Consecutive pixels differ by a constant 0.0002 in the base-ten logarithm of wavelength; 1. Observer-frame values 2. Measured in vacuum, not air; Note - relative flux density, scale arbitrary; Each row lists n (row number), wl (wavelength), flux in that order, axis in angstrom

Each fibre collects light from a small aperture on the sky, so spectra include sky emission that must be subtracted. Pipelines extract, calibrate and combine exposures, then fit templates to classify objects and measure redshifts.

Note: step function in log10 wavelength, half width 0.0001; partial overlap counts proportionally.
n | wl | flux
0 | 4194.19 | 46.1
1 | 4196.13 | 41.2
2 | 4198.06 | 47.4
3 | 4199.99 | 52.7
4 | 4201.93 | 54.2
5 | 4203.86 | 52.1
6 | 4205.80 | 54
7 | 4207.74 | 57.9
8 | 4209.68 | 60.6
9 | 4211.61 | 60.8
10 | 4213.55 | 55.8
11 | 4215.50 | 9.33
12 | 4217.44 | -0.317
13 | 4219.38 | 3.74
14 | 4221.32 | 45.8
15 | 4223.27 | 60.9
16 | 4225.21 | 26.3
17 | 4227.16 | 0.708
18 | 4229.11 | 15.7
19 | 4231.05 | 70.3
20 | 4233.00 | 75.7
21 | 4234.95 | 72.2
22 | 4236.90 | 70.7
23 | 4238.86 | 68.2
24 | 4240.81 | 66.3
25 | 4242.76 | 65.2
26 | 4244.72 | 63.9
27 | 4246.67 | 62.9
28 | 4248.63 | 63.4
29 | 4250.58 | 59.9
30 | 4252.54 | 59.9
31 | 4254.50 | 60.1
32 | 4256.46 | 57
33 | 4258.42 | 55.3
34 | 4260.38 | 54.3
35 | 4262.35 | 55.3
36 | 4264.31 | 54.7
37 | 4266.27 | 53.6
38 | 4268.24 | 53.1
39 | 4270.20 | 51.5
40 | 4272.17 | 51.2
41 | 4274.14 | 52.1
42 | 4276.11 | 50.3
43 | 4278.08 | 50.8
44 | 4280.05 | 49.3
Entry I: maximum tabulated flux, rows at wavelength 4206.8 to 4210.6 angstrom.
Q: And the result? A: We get 60.6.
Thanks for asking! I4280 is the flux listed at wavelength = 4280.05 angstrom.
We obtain 49.3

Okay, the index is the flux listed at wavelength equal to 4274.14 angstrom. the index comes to 52.1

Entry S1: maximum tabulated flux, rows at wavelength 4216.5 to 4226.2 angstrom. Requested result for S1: 60.9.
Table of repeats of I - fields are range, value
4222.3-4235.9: 75.7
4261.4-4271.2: 55.3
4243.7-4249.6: 63.9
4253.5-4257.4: 60.1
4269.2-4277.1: 52.1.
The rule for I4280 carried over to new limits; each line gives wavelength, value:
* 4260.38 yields 54.3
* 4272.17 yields 51.2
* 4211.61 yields 60.8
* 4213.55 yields 55.8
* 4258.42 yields 55.3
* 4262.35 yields 55.3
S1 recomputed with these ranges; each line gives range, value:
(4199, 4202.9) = 54.2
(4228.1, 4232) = 70.3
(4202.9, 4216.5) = 60.8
